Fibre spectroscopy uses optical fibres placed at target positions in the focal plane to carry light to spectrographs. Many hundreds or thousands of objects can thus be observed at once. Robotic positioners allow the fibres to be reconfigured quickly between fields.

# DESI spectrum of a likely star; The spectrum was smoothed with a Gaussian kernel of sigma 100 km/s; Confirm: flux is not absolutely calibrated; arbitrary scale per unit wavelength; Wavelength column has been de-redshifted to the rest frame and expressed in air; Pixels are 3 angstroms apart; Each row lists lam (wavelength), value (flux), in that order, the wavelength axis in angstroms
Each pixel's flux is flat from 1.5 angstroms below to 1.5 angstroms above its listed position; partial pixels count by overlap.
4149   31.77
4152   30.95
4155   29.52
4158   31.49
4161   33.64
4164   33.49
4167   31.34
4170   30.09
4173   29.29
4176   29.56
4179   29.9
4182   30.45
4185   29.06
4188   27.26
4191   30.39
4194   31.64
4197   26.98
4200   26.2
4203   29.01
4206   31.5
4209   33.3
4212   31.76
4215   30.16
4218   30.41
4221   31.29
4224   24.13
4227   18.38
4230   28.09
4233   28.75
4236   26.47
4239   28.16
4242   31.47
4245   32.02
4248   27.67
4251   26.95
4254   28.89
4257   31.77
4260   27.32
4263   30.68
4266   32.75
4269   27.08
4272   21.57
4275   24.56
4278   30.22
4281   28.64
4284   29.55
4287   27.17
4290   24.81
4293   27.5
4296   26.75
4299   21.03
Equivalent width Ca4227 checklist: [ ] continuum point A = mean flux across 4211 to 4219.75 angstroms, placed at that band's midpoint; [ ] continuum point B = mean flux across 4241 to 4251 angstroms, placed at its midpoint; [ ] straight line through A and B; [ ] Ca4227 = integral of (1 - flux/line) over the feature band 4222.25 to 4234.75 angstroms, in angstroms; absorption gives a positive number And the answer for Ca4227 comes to 2.2 angstroms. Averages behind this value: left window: 30.7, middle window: 25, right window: 29.8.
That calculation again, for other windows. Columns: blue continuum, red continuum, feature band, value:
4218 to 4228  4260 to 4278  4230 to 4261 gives -2.6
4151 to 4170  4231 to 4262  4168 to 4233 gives 3.0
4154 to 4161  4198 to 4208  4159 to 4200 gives 0.1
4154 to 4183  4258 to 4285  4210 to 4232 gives 1.2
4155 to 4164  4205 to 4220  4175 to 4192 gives 1.3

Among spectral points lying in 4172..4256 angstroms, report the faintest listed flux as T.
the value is 18.38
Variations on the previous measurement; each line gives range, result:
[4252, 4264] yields 27.32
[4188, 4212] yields 26.2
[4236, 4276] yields 21.57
